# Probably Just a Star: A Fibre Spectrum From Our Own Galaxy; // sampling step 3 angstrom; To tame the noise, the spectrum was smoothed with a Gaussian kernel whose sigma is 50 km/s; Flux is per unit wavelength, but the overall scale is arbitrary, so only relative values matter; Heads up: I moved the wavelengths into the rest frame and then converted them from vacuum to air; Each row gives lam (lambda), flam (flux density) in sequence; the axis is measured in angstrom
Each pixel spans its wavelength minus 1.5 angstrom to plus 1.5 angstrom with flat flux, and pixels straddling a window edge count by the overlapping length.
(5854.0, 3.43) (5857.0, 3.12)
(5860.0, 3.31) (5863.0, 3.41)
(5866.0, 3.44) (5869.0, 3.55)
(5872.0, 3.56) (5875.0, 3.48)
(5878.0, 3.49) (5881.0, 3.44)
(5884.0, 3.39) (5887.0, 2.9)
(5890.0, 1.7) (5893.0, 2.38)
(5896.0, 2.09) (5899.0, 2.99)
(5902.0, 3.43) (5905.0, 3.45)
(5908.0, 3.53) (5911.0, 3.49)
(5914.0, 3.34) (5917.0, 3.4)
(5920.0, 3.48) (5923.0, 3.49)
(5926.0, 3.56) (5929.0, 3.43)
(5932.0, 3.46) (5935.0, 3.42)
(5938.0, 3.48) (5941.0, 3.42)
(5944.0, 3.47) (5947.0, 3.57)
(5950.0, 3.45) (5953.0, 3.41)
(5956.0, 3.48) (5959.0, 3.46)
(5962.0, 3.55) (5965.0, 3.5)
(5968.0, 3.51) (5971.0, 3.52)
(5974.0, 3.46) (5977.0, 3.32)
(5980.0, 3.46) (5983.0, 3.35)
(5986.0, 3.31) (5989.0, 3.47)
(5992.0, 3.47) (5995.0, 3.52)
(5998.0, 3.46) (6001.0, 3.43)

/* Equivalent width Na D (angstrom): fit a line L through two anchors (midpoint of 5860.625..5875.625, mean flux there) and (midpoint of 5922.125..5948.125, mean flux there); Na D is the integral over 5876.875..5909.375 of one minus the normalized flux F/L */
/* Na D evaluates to 4.7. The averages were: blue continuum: 3.48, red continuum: 3.48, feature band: 2.97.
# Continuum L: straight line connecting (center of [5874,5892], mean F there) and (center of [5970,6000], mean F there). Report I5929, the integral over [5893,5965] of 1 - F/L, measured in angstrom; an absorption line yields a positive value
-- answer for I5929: -3.3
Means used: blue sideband 3.04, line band 3.37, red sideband 3.43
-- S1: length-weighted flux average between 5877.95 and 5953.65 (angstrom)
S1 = 3.25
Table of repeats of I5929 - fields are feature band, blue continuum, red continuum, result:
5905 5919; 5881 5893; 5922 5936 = -1.2 angstrom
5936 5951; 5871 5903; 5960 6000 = -1.0 angstrom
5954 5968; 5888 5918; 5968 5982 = -0.6 angstrom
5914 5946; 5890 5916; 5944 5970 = -2.0 angstrom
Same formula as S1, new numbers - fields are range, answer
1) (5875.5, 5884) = 3.45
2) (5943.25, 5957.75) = 3.48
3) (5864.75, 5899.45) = 3.03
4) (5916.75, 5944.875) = 3.46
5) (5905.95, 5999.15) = 3.46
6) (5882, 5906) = 2.79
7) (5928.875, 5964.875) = 3.47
